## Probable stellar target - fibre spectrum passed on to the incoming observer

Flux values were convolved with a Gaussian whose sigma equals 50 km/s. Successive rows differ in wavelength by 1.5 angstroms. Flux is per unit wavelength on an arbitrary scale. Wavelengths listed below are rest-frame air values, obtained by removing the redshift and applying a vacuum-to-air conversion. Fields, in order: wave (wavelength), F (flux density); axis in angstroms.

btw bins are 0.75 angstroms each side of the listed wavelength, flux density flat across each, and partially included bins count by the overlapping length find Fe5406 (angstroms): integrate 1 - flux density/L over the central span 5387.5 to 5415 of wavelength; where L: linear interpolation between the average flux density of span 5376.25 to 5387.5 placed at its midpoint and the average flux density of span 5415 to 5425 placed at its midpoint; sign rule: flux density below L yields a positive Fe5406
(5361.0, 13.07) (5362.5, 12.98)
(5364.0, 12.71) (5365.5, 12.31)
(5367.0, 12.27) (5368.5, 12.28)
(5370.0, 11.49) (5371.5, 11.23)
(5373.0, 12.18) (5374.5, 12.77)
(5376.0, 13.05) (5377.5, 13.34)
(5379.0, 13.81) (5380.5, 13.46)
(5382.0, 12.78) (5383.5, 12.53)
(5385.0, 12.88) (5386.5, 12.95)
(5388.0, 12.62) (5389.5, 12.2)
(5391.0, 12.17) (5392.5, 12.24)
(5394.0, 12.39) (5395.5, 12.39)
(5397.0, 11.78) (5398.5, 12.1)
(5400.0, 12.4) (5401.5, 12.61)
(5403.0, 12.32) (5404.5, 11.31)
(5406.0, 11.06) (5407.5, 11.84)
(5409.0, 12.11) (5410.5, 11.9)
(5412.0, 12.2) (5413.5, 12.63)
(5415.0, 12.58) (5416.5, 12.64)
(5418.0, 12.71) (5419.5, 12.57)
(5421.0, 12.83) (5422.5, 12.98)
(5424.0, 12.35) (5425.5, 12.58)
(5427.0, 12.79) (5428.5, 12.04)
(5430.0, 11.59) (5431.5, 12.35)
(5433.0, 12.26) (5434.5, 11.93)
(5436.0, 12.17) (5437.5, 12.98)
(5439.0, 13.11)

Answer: 1.6 angstroms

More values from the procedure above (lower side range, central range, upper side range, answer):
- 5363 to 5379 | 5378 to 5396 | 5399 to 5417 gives -0.60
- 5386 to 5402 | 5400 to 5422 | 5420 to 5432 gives 0.25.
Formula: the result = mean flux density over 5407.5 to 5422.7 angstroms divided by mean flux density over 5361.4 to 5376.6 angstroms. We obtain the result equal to 1.01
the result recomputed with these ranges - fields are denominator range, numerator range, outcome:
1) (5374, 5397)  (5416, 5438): 0.98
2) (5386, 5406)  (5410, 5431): 1.02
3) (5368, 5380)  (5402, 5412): 0.94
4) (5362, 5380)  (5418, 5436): 0.99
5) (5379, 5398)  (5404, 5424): 0.98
